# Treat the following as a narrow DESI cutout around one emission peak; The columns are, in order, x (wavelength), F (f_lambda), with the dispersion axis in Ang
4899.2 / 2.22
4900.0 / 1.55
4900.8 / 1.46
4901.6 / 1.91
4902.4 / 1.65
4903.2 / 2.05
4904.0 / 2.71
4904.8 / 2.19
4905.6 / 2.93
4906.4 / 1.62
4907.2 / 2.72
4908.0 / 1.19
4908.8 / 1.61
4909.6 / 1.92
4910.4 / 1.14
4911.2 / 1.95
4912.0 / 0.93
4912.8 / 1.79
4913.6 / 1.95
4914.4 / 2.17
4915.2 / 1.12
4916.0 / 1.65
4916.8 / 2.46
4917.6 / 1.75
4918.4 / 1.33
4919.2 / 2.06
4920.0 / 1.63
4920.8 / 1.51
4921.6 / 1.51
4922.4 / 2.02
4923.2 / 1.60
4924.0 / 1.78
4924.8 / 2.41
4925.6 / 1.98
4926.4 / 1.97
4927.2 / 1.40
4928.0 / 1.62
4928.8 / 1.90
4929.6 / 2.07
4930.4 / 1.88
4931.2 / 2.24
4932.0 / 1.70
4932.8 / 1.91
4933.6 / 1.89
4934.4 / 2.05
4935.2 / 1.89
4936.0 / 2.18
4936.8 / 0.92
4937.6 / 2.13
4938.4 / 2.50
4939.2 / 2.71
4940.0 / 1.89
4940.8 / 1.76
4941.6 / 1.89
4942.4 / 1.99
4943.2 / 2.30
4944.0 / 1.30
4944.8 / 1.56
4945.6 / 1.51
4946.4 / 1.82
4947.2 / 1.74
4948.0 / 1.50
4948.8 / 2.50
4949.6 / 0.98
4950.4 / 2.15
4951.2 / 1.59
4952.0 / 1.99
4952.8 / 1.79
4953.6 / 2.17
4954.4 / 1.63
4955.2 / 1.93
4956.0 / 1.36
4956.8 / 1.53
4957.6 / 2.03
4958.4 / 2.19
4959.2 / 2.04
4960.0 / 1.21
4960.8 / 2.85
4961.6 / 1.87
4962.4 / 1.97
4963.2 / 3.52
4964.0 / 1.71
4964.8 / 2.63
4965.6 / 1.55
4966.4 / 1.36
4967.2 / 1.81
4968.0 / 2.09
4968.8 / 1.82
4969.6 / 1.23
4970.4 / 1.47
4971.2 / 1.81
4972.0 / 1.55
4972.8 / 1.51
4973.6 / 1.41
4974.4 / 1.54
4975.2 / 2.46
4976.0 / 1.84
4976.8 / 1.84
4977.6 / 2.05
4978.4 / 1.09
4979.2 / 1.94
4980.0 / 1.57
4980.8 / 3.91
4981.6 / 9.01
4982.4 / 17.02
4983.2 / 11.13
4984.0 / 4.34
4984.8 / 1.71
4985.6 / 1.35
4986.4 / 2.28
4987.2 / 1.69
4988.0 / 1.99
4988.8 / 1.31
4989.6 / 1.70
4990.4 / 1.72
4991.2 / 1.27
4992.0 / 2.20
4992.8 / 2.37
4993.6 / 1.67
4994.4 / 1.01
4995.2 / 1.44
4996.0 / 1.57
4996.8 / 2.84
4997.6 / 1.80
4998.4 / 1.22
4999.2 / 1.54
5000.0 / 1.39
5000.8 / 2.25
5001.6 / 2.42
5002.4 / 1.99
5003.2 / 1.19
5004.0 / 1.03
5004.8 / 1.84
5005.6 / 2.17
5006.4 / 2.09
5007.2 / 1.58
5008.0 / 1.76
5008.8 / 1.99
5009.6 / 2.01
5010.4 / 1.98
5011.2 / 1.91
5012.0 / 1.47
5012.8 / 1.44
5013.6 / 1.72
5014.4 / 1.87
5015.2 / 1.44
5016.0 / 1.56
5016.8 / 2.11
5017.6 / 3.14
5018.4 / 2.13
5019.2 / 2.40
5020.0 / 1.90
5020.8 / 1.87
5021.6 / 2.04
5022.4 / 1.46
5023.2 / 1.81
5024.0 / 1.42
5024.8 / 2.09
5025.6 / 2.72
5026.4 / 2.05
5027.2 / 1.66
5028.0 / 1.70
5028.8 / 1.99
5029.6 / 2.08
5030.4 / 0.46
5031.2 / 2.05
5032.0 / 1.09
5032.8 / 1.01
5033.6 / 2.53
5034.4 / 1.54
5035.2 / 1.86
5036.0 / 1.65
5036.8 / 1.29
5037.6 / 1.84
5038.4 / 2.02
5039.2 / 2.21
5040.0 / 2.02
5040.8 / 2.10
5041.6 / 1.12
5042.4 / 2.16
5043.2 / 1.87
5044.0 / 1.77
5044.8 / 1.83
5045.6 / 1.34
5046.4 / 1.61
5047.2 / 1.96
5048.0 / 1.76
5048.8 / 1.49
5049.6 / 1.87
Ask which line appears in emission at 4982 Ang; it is H-beta 4861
